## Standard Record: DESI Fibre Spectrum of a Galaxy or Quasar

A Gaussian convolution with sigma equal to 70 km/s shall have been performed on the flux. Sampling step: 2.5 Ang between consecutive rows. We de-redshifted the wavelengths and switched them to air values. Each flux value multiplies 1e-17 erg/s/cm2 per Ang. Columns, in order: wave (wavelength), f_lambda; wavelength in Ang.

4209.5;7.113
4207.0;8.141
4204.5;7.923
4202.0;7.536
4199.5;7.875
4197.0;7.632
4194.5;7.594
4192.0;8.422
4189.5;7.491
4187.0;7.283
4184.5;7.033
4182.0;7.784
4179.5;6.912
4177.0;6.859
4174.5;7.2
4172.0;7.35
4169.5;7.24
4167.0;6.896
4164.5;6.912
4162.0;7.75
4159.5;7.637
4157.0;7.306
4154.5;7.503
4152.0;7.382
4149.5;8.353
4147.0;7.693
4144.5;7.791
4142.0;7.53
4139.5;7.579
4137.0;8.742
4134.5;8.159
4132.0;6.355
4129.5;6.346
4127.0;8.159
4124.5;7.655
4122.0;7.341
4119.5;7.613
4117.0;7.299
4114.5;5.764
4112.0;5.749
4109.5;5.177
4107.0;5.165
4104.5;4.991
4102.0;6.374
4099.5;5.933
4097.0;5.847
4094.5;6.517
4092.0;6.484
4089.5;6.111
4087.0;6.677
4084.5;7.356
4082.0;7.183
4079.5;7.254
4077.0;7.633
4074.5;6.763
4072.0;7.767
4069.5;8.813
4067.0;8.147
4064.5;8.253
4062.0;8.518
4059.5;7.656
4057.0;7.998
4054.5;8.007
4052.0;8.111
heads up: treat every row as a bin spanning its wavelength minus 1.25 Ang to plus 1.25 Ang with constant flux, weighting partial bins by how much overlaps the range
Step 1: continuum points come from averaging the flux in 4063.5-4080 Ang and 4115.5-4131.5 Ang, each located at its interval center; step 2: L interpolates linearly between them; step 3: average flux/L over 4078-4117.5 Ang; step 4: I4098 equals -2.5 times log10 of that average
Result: 0.213 mag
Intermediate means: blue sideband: 7.82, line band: 6.23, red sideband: 7.33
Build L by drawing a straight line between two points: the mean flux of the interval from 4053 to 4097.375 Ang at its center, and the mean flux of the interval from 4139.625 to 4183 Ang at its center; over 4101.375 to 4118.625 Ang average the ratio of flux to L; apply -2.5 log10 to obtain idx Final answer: 0.27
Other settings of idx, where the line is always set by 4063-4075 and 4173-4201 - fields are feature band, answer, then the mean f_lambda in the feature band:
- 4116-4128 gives 0.02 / 7.61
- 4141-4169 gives 0.01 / 7.52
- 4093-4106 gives 0.31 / 5.93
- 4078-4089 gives 0.13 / 7.06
